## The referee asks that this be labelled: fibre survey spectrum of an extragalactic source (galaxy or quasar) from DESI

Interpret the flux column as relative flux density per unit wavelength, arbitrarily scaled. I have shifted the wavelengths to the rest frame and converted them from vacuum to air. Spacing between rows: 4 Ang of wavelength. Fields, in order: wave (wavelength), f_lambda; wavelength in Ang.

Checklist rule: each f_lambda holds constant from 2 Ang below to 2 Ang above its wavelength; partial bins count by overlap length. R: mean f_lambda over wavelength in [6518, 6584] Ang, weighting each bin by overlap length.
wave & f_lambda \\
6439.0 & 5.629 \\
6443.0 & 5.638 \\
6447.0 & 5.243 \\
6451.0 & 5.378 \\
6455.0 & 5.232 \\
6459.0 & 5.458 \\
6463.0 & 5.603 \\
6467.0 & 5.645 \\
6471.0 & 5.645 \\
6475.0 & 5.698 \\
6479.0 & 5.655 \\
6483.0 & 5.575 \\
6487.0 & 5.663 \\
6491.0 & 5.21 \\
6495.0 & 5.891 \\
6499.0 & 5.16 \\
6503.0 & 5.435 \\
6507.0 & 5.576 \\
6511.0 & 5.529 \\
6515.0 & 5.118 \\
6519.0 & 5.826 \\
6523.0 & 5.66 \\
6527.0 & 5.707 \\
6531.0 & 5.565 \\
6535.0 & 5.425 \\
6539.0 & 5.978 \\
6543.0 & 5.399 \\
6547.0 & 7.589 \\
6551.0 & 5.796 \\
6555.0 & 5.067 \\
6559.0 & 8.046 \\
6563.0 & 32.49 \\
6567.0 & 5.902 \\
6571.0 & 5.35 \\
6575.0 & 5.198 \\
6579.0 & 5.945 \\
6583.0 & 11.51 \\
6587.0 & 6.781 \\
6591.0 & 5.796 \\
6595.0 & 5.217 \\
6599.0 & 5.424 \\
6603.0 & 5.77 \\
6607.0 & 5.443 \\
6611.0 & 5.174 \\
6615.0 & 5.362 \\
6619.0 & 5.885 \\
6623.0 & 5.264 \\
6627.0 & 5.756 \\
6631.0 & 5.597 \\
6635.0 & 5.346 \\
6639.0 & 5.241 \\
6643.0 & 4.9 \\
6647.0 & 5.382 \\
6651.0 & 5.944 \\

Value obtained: 7.76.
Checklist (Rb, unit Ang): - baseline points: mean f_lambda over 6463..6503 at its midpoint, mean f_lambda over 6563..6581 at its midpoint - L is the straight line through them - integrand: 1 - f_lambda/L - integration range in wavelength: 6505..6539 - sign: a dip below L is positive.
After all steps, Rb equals 6.4 Ang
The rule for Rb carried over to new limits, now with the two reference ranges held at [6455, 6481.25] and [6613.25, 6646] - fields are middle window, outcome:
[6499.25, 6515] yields 0.3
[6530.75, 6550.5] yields -1.8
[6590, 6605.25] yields -0.2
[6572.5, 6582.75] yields -2.1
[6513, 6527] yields -0.1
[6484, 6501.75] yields 0.2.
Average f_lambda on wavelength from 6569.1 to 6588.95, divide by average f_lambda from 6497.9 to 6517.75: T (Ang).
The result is 1.3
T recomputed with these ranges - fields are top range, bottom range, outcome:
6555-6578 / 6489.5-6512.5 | 1.94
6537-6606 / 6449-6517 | 1.42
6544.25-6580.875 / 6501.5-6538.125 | 1.62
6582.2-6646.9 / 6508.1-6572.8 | 0.77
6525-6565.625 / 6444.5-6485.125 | 1.57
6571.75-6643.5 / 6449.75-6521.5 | 1.07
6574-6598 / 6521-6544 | 1.20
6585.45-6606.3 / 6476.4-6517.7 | 1.05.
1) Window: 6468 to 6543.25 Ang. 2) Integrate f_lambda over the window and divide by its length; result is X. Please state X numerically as 5.57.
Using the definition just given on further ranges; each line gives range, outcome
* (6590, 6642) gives 5.47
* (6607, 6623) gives 5.44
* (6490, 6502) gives 5.44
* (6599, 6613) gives 5.46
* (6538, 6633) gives 7.17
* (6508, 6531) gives 5.57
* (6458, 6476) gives 5.61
